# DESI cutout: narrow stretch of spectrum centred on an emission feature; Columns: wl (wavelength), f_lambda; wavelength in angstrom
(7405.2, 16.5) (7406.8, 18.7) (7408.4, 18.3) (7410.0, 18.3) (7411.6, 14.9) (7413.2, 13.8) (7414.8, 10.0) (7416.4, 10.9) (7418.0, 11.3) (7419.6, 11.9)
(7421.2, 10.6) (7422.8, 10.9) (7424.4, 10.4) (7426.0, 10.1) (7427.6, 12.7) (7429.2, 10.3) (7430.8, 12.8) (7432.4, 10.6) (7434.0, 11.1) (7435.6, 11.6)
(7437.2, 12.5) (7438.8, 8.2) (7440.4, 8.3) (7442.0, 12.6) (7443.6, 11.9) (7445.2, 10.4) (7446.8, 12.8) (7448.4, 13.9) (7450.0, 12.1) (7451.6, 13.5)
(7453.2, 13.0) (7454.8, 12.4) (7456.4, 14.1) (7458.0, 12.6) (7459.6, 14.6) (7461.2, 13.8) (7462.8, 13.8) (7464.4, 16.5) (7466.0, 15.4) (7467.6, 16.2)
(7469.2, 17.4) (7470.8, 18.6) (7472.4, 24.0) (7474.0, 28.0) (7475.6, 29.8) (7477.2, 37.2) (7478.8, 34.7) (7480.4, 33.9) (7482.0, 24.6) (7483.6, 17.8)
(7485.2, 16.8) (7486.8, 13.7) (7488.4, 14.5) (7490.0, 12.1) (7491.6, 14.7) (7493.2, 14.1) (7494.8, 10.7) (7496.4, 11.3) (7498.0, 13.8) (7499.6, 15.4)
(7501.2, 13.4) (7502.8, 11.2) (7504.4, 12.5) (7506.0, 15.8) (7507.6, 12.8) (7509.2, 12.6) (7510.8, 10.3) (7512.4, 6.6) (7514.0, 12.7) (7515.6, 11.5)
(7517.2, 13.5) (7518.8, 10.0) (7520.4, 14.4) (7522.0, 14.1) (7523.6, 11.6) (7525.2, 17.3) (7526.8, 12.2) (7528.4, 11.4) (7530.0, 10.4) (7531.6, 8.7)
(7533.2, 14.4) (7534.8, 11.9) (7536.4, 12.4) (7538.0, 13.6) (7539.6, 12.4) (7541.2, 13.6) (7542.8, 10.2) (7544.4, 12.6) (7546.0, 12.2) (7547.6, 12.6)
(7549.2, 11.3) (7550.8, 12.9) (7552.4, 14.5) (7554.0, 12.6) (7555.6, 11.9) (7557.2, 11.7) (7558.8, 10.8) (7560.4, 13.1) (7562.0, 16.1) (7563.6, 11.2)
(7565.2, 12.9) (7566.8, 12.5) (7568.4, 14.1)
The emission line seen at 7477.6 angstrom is [O III]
